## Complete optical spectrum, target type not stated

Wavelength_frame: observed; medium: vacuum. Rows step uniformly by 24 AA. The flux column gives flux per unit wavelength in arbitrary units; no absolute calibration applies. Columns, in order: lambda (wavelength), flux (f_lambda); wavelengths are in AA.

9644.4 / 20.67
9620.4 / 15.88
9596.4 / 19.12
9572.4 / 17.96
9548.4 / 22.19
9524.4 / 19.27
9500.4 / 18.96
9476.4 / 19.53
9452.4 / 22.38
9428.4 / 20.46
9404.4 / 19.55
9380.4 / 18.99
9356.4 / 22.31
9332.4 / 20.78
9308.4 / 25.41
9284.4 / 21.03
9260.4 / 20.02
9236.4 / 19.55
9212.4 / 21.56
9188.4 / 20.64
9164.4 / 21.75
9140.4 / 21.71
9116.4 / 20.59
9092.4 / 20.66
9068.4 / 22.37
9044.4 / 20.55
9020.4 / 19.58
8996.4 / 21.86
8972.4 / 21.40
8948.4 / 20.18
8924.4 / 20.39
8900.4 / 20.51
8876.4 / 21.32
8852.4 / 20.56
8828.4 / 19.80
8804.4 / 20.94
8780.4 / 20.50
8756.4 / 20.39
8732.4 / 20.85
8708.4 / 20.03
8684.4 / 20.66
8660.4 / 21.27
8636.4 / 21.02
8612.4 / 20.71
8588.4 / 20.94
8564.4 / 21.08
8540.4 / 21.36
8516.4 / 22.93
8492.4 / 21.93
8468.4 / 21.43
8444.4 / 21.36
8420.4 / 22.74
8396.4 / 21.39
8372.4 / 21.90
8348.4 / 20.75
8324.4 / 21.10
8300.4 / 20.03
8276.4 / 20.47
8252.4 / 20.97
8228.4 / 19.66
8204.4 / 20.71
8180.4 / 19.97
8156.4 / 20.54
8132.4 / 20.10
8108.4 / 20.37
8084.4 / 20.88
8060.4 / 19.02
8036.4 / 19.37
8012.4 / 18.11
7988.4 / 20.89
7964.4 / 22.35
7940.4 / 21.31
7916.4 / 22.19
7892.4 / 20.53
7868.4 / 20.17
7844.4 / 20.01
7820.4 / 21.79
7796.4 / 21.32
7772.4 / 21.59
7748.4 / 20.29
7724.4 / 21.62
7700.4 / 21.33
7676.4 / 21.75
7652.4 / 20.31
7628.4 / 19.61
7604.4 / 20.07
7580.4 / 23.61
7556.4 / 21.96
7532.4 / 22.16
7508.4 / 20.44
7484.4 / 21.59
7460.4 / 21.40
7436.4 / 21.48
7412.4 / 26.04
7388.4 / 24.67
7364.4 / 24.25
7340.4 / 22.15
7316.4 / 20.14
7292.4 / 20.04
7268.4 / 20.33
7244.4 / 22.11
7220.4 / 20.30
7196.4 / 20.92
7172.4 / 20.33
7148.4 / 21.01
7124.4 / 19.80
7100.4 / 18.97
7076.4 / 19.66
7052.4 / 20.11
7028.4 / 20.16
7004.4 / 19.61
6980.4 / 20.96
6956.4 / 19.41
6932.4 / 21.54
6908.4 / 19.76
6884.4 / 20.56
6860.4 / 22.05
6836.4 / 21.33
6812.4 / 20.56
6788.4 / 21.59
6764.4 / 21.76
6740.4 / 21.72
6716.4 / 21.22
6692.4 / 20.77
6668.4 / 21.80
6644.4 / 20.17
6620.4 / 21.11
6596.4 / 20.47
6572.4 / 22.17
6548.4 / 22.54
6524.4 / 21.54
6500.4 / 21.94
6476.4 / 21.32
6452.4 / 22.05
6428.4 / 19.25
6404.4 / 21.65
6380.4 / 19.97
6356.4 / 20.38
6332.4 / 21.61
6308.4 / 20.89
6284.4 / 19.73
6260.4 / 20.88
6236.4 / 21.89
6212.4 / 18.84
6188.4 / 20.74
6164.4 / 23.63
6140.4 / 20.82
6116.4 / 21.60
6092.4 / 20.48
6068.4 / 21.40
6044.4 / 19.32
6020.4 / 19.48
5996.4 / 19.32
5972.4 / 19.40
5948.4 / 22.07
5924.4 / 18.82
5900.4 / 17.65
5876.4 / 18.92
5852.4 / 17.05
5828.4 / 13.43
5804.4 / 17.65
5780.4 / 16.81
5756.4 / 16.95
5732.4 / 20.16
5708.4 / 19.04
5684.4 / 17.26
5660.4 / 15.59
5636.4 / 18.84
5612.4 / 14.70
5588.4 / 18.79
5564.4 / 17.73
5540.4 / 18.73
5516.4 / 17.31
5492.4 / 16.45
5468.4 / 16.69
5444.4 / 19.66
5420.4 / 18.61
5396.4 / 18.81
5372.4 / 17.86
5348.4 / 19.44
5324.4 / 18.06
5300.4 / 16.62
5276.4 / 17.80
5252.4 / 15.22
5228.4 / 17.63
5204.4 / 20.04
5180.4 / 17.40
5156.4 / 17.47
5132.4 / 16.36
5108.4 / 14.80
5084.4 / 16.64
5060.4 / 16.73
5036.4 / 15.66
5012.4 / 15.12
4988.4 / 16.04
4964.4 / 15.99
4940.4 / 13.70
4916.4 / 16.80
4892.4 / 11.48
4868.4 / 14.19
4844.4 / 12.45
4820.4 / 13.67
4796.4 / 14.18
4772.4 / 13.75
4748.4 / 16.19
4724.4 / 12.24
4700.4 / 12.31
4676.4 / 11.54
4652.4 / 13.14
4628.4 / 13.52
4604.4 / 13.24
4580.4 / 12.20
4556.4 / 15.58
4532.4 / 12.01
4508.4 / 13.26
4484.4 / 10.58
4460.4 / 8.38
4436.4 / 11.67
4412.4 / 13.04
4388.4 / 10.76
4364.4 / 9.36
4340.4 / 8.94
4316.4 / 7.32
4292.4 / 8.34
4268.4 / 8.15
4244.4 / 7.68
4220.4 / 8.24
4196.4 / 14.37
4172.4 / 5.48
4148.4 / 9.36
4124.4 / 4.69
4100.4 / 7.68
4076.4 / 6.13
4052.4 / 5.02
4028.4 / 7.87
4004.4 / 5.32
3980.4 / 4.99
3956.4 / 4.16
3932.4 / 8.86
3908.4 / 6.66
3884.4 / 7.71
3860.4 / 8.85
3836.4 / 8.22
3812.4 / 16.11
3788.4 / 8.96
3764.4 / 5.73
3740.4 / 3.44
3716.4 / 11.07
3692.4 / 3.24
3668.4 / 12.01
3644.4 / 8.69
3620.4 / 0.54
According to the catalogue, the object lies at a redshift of 0.13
